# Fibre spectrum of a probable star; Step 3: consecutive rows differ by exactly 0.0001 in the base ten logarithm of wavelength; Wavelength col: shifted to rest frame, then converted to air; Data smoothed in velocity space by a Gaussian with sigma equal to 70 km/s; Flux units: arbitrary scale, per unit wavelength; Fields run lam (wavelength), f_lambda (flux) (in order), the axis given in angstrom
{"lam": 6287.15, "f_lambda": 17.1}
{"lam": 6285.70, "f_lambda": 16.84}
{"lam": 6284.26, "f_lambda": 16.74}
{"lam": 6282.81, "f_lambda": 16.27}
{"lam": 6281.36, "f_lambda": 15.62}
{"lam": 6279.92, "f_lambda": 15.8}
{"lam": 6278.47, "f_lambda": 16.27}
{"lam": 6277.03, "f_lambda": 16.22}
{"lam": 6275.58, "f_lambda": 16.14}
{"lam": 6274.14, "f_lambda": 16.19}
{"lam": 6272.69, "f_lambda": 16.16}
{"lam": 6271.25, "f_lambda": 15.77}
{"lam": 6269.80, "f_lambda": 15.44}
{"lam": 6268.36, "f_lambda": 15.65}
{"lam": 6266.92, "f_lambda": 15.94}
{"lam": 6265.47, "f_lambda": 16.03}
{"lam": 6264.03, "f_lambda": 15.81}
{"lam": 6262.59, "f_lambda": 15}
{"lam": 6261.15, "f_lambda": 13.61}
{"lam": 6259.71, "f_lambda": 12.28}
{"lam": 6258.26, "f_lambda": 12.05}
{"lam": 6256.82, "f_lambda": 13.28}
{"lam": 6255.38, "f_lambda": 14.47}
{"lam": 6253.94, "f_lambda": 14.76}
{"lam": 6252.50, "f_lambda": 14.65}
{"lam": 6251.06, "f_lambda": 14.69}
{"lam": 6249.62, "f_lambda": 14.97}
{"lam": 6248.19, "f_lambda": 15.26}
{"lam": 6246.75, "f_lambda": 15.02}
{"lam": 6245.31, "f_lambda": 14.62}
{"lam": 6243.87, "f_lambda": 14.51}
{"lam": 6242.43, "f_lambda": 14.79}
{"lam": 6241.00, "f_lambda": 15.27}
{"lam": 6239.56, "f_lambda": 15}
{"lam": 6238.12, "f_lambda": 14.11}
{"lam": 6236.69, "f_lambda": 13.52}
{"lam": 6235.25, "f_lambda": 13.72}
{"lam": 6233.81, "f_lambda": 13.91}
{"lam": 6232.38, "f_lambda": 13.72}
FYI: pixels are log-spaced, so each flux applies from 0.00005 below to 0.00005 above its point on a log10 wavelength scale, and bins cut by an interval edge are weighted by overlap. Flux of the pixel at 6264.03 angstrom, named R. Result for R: 15.81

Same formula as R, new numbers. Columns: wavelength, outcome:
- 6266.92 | 15.94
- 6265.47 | 16.03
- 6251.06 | 14.69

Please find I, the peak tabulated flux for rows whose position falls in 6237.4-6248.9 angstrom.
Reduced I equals 15.27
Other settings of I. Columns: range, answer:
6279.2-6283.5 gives 16.27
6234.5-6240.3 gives 15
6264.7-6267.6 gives 16.03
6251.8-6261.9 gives 14.76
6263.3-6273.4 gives 16.16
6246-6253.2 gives 15.26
